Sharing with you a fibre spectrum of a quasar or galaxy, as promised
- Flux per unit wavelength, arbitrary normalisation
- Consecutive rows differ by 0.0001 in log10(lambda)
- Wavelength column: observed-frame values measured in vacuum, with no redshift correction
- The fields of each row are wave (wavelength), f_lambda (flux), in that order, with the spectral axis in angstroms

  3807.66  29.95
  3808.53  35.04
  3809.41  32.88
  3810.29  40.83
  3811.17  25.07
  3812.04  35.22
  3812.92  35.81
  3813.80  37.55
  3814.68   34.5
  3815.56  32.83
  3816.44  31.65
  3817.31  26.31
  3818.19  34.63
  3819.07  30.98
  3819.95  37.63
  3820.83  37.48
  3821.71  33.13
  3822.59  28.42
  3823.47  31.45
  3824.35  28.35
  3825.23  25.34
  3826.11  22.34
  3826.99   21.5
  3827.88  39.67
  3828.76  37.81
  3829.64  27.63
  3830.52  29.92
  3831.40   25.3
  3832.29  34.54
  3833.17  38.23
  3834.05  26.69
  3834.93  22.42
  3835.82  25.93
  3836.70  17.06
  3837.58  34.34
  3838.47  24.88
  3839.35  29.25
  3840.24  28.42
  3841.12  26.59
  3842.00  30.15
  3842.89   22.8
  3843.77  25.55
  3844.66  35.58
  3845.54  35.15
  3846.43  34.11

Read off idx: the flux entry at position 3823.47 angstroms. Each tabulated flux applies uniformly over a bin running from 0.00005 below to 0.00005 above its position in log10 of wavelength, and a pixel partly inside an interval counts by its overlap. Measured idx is 31.45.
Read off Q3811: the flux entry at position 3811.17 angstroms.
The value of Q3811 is 25.07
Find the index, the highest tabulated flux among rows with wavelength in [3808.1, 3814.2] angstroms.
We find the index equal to 40.83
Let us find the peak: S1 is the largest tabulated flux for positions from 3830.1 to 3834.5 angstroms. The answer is 38.23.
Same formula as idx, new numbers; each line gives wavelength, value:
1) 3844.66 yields 35.58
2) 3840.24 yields 28.42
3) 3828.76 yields 37.81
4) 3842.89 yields 22.8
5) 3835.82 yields 25.93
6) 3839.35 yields 29.25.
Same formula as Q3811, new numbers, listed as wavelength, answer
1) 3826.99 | 21.5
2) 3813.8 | 37.55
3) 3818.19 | 34.63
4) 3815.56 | 32.83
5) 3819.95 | 37.63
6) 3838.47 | 24.88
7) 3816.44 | 31.65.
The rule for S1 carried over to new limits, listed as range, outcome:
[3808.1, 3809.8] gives 35.04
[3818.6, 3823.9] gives 37.63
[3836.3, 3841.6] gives 34.34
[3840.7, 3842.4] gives 30.15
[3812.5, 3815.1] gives 37.55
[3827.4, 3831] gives 39.67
